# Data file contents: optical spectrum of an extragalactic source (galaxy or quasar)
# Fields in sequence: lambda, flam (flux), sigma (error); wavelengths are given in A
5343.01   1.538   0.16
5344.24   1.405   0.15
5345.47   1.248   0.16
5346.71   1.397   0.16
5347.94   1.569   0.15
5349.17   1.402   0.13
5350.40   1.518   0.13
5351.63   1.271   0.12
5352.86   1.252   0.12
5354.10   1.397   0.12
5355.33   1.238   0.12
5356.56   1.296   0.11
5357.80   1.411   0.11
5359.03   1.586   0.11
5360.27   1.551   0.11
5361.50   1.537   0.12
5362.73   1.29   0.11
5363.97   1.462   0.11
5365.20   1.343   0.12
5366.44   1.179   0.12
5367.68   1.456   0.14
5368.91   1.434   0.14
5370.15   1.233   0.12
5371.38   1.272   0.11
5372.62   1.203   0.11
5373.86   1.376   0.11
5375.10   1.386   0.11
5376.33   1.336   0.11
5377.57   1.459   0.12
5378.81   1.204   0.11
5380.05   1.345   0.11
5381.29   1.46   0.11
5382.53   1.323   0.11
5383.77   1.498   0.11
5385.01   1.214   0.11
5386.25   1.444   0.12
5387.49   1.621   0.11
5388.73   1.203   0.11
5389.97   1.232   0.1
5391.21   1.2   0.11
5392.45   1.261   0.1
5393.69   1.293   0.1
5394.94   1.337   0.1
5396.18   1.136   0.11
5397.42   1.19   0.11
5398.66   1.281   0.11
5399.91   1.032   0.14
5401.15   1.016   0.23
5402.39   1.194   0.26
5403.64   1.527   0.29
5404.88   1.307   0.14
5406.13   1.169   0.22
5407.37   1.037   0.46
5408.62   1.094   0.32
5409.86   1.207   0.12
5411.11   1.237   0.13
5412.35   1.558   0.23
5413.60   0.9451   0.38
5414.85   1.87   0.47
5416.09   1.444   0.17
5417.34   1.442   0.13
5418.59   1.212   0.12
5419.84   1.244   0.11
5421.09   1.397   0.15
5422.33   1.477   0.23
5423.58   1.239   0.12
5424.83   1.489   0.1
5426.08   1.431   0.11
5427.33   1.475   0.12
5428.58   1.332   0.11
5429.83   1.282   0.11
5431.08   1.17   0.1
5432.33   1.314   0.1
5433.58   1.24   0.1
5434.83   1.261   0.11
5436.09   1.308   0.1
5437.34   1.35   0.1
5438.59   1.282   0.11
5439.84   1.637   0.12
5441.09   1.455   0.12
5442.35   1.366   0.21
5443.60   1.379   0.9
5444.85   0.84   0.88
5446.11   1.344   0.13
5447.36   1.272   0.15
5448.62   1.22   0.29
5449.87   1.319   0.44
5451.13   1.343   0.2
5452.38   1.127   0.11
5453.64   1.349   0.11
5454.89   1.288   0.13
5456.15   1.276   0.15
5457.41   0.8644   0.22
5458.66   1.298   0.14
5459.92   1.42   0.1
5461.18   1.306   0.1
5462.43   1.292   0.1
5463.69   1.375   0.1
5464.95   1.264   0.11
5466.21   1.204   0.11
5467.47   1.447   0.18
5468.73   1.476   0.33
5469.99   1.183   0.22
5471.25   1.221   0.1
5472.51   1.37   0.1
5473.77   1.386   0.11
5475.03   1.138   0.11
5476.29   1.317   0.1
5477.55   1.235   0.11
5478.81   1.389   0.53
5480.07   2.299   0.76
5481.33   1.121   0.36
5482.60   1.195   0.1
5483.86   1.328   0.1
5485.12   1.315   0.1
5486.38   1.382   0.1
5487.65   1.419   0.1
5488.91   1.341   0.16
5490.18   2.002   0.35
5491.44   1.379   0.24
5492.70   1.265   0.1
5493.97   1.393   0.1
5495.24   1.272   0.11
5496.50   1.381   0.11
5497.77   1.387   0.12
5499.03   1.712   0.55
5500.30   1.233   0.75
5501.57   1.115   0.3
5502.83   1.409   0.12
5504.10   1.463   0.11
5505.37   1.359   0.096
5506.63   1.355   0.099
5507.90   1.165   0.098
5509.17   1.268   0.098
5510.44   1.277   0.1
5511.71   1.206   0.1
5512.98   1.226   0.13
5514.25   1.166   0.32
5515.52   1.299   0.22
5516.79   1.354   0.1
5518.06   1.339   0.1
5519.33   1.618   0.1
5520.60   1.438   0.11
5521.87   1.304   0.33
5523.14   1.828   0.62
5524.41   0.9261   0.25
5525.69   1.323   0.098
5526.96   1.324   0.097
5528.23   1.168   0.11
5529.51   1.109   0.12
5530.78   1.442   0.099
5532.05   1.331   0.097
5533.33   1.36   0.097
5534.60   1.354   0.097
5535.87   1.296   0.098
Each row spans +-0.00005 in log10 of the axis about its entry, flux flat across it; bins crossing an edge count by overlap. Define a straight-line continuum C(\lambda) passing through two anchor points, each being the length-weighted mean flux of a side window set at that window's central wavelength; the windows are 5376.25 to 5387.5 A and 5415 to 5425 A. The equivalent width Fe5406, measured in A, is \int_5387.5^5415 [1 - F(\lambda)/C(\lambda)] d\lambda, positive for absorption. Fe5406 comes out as 2.9 A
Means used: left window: 1.38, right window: 1.39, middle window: 1.24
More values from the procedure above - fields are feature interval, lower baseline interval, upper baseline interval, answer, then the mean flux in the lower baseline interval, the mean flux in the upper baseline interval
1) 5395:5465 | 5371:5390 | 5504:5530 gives 2.4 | 1.35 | 1.31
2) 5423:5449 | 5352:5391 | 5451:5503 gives 0.6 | 1.36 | 1.35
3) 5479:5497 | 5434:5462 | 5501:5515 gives -2.2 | 1.29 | 1.27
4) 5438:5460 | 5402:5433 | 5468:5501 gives 1.2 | 1.32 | 1.39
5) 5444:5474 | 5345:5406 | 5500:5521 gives 1.1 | 1.33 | 1.31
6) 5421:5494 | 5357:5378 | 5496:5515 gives 0.1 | 1.38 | 1.31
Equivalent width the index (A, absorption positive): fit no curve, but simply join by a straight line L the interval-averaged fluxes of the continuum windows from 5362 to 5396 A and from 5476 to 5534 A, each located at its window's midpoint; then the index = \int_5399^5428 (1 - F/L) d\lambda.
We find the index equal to 0.8 A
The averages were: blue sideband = 1.33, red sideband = 1.36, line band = 1.31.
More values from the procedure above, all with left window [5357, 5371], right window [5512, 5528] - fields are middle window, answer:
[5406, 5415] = 0.9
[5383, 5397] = 0.8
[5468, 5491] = -0.7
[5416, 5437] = 0.6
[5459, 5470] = 0.2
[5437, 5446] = 0.3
